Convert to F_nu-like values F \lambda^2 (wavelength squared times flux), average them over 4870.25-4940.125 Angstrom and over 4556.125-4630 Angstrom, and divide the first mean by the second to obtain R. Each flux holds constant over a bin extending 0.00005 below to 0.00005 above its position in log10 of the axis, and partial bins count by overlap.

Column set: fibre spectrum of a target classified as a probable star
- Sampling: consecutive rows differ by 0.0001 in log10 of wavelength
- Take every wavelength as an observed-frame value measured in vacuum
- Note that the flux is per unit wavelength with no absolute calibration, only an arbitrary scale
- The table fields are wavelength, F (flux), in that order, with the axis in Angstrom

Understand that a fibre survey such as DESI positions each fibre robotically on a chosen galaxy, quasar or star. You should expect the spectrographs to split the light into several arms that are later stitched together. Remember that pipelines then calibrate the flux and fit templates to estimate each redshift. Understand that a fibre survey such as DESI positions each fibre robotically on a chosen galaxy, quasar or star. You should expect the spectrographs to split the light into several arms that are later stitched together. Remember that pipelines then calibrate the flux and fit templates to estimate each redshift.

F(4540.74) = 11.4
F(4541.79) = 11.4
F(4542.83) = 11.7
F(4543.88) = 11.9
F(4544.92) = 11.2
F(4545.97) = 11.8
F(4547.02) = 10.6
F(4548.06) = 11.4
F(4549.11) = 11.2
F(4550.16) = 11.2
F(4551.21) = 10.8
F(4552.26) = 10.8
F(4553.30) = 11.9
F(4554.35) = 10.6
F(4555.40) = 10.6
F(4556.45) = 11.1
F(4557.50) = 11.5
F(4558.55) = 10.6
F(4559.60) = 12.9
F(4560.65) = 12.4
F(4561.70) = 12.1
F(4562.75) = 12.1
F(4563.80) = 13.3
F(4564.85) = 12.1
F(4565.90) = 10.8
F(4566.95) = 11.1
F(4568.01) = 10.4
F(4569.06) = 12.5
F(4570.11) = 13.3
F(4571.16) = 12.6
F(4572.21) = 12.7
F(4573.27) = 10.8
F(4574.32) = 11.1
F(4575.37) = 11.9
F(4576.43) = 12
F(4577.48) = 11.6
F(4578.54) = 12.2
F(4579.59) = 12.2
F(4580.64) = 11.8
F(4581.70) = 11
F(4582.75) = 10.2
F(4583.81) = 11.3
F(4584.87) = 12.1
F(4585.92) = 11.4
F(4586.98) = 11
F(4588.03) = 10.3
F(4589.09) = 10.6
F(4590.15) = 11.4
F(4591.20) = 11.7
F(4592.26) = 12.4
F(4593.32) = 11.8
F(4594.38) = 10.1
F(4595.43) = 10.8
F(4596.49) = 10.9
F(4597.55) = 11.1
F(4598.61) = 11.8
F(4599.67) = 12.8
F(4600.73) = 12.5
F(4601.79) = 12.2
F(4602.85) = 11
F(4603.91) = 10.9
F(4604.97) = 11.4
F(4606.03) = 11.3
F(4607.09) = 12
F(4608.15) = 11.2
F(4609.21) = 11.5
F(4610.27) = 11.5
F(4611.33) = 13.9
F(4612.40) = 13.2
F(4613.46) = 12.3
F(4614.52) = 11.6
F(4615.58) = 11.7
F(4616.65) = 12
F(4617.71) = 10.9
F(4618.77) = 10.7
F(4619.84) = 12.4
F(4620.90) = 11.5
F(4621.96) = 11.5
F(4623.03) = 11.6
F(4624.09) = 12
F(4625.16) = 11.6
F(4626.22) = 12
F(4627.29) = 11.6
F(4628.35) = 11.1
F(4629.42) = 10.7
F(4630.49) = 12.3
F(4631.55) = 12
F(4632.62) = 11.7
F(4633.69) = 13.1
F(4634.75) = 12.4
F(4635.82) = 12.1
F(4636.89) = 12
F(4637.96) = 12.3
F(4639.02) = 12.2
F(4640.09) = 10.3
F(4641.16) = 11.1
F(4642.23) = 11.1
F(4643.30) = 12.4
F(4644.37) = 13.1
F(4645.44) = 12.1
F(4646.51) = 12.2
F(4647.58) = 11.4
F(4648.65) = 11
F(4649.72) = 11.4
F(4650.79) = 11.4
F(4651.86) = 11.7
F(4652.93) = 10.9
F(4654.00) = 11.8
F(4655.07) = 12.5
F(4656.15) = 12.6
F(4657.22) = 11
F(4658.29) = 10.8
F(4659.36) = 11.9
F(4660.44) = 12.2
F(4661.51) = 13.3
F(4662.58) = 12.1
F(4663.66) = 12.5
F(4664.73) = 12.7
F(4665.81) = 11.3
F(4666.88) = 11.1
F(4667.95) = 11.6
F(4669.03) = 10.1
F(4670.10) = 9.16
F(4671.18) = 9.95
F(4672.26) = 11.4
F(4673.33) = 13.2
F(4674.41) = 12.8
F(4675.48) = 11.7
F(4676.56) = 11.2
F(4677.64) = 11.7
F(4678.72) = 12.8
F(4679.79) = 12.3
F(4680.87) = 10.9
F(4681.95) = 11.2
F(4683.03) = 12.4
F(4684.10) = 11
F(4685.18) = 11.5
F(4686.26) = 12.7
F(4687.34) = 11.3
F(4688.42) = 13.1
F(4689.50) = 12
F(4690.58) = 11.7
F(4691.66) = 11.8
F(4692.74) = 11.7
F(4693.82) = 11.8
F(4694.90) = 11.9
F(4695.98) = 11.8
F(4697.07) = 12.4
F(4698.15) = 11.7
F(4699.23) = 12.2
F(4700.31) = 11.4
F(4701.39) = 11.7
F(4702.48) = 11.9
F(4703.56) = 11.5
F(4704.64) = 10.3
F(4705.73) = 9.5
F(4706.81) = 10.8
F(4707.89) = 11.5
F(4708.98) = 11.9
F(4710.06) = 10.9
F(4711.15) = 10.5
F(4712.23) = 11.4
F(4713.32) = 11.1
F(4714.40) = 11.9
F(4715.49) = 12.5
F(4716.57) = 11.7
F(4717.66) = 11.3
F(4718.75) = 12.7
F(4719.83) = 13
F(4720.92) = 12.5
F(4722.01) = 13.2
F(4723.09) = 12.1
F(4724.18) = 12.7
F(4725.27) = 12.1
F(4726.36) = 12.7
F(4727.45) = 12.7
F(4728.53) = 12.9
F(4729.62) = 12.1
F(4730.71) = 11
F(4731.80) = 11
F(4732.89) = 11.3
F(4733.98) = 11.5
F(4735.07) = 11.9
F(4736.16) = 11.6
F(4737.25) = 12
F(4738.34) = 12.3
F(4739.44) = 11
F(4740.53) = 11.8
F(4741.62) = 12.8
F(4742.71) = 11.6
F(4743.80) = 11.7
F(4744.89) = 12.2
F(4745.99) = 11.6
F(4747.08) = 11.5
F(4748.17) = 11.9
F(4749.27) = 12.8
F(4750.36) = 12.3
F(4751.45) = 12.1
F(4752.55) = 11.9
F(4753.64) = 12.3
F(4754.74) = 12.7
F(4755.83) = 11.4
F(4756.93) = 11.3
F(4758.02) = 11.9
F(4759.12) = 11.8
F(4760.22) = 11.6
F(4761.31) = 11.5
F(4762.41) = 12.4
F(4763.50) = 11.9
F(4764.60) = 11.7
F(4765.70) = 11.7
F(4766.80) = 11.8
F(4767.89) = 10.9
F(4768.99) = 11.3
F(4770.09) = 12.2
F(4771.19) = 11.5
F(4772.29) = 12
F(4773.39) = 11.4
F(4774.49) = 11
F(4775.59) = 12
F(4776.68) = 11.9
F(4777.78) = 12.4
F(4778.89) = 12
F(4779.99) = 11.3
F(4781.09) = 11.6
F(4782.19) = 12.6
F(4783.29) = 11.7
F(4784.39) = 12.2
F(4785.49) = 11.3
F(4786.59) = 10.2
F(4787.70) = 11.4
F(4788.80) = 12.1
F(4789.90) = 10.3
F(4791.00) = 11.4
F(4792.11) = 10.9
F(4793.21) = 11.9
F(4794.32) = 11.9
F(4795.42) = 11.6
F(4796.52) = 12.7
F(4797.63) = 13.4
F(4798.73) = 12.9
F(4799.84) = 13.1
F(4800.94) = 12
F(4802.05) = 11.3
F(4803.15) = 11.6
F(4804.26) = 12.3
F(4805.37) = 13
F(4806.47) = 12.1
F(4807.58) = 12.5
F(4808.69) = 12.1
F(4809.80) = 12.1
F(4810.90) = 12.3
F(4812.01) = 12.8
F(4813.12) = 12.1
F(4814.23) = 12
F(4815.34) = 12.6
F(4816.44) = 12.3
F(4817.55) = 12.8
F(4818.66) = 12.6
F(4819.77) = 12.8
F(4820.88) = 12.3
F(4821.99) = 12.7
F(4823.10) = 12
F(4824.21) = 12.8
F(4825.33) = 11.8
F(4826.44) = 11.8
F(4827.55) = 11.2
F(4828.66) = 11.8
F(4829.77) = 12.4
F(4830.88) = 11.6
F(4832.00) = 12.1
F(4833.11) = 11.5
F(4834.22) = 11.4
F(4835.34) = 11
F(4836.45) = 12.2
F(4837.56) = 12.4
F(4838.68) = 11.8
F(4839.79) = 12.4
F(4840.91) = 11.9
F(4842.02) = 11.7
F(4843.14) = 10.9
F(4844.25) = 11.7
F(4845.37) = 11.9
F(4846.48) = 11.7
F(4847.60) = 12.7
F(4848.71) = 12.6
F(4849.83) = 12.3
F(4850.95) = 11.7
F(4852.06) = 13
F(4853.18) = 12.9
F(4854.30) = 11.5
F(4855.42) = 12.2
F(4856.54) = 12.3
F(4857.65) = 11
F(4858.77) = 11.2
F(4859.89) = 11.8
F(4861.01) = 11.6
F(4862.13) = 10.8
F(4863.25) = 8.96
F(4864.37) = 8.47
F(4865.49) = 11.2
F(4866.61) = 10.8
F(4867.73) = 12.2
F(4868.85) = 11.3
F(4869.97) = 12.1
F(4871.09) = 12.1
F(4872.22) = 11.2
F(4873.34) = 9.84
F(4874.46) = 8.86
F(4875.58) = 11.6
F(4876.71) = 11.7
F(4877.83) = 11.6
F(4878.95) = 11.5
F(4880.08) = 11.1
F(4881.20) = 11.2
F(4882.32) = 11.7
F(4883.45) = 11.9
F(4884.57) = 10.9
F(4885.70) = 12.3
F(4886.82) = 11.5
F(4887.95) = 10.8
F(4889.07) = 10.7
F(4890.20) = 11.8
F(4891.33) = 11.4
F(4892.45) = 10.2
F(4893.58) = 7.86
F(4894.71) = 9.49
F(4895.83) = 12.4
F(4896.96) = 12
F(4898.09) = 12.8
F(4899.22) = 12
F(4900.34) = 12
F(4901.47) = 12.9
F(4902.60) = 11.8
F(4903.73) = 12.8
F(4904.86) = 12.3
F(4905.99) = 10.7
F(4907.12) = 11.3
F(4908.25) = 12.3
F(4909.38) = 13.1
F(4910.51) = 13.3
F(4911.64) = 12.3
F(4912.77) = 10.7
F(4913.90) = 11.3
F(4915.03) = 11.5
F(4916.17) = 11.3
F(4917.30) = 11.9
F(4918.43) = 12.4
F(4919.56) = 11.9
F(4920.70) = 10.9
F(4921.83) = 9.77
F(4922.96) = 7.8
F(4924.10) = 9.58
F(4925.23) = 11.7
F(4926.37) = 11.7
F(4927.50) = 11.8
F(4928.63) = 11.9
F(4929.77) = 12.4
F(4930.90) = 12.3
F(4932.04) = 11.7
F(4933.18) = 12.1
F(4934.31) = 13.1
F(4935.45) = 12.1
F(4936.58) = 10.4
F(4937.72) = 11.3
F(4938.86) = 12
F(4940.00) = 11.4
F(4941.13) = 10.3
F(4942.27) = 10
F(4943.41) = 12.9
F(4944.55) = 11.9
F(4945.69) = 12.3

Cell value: 1.12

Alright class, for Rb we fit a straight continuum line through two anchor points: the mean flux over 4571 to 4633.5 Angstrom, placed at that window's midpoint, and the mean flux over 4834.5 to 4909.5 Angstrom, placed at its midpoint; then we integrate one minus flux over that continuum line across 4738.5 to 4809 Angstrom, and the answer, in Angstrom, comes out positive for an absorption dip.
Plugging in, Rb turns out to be -1.9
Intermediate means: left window 11.6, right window 11.5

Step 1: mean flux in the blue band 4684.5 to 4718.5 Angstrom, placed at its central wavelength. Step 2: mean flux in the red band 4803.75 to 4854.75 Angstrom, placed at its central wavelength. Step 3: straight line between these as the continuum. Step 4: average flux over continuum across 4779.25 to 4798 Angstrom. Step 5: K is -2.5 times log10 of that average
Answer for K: 0.03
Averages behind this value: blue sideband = 11.6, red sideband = 12.1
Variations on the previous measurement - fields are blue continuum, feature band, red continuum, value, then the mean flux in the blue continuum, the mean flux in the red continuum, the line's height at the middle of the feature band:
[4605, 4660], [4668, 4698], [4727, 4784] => 0.011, 11.8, 11.8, 11.8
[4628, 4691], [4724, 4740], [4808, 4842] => 0.001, 11.8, 12.1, 11.9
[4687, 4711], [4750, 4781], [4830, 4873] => -0.018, 11.6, 11.6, 11.6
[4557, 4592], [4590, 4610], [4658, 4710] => 0.014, 11.7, 11.7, 11.7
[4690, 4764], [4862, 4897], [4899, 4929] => 0.063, 11.8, 11.6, 11.6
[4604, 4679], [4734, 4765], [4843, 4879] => -0.029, 11.7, 11.4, 11.6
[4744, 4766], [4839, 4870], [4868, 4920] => 0.004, 11.9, 11.5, 11.6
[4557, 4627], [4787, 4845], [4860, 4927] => -0.061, 11.7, 11.3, 11.4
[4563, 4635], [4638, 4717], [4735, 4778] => 0.011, 11.7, 11.8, 11.8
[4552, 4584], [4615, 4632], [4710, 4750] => 0.016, 11.7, 11.9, 11.8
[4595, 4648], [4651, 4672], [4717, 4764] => 0.030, 11.8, 12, 11.9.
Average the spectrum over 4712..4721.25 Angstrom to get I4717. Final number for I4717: 12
